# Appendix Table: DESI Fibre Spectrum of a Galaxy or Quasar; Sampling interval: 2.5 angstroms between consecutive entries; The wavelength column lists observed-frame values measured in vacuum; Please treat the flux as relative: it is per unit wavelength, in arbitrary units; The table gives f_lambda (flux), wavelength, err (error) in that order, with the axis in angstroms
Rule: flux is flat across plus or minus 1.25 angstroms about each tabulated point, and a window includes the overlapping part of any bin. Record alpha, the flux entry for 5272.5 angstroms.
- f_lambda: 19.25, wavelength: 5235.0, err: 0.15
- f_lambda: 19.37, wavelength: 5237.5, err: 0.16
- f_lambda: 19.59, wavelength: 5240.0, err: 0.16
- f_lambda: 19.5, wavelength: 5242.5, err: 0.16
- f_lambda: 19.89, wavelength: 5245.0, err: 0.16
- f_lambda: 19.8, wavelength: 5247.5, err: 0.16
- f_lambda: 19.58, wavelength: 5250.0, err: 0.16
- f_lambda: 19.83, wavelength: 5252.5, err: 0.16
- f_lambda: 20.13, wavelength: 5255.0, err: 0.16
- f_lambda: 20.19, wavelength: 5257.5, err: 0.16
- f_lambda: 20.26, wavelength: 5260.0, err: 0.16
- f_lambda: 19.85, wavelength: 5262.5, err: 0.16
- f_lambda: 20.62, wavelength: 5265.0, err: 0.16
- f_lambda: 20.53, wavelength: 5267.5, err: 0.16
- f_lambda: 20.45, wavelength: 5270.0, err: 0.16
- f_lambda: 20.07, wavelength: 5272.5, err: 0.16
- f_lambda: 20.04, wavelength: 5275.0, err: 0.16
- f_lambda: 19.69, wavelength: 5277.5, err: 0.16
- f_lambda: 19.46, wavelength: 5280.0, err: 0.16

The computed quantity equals 20.07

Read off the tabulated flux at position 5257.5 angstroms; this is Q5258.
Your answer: 20.19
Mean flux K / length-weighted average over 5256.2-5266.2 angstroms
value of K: 20.2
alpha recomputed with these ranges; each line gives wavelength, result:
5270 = 20.45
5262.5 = 19.85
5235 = 19.25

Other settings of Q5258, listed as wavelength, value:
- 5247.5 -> 19.8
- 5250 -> 19.58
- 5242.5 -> 19.5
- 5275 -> 20.04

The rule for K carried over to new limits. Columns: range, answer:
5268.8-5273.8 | 20.3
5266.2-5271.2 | 20.5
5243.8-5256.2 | 19.8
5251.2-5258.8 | 20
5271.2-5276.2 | 20.1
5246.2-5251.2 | 19.7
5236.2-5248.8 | 19.6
